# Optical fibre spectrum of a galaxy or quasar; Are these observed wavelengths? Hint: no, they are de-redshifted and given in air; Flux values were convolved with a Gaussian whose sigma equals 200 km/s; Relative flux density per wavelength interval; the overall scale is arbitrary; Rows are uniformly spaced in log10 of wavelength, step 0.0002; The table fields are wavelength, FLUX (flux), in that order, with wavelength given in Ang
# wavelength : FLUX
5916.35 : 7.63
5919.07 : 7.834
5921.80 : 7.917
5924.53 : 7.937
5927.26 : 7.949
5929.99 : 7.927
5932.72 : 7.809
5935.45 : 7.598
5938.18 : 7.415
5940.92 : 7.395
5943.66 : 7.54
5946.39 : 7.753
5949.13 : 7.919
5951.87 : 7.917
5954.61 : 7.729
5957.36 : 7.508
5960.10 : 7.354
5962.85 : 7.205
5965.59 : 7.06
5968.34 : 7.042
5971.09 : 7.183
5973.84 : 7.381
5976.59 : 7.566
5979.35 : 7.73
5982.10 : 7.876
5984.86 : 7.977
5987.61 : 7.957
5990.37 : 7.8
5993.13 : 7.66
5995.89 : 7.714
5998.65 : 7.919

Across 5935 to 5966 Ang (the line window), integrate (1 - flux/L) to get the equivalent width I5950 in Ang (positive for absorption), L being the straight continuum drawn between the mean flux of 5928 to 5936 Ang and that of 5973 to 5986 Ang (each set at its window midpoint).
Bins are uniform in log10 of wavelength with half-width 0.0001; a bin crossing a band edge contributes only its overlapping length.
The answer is 0.9 Ang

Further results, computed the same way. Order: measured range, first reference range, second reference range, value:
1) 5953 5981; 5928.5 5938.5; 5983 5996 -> 1.5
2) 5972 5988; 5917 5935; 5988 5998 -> 0.1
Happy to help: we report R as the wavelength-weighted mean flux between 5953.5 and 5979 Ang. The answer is 7.35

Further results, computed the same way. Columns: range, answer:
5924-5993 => 7.62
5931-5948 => 7.6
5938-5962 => 7.61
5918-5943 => 7.74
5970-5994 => 7.69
